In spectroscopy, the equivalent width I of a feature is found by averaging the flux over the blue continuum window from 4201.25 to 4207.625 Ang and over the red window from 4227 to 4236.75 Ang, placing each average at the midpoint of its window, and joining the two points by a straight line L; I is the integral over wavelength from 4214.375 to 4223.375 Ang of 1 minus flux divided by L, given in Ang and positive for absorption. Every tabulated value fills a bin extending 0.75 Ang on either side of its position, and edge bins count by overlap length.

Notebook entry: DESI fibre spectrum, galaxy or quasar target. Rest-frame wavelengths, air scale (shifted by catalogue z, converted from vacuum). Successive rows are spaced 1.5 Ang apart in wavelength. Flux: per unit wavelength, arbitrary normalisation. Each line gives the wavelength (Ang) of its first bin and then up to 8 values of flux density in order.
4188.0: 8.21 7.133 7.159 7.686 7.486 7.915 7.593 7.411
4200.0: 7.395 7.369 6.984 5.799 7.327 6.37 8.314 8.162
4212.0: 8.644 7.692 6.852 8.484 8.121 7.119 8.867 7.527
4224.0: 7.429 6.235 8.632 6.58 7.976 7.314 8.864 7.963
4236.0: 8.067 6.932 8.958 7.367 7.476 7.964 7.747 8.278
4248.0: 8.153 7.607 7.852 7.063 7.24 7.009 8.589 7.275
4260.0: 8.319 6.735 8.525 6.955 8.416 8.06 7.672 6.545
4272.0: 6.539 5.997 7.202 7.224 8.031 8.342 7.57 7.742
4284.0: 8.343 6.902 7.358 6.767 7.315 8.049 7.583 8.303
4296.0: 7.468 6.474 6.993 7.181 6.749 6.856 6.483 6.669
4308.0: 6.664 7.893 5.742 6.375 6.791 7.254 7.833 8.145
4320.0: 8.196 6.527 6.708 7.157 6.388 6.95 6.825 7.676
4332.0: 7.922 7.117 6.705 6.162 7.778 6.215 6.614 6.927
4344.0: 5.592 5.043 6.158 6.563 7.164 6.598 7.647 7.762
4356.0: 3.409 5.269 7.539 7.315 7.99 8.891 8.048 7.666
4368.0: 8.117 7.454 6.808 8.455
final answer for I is -0.6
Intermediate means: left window 6.76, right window 7.86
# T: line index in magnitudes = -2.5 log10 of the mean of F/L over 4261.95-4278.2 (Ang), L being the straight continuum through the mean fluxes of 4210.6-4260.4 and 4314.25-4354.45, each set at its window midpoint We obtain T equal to 0.02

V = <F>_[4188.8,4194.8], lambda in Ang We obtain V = 7.37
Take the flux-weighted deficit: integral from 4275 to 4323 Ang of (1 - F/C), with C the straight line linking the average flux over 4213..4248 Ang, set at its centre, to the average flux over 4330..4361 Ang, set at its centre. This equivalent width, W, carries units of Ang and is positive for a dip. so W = -1.3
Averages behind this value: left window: 7.77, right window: 6.61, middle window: 7.27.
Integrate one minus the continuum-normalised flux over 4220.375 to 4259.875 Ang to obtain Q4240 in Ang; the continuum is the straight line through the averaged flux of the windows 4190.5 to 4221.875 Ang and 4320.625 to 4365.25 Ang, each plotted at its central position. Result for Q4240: -1.9 Ang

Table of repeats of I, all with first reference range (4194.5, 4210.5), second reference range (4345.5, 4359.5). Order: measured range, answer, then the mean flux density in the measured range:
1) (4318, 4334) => -1.7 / 7.23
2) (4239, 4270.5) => -3.4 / 7.72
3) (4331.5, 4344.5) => -0.7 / 6.78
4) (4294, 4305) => -0.6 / 7.07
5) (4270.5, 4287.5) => -1.3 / 7.35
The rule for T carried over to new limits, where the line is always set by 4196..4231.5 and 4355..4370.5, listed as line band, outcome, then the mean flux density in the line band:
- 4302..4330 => 0.05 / 6.97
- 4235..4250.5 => -0.06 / 7.86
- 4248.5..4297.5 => -0.02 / 7.51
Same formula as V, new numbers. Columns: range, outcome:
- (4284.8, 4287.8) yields 7.13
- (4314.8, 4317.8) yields 7.56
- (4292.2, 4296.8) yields 7.77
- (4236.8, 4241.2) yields 7.77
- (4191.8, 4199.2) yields 7.62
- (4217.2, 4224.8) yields 7.81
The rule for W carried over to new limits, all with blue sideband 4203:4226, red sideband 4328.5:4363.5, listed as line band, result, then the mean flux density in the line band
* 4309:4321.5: -0.5 Ang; 7.22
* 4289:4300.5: -0.6 Ang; 7.42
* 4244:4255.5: -0.5 Ang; 7.67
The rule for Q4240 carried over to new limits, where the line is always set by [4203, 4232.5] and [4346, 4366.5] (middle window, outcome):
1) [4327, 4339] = -0.13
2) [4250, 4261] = -0.32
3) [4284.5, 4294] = -0.19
